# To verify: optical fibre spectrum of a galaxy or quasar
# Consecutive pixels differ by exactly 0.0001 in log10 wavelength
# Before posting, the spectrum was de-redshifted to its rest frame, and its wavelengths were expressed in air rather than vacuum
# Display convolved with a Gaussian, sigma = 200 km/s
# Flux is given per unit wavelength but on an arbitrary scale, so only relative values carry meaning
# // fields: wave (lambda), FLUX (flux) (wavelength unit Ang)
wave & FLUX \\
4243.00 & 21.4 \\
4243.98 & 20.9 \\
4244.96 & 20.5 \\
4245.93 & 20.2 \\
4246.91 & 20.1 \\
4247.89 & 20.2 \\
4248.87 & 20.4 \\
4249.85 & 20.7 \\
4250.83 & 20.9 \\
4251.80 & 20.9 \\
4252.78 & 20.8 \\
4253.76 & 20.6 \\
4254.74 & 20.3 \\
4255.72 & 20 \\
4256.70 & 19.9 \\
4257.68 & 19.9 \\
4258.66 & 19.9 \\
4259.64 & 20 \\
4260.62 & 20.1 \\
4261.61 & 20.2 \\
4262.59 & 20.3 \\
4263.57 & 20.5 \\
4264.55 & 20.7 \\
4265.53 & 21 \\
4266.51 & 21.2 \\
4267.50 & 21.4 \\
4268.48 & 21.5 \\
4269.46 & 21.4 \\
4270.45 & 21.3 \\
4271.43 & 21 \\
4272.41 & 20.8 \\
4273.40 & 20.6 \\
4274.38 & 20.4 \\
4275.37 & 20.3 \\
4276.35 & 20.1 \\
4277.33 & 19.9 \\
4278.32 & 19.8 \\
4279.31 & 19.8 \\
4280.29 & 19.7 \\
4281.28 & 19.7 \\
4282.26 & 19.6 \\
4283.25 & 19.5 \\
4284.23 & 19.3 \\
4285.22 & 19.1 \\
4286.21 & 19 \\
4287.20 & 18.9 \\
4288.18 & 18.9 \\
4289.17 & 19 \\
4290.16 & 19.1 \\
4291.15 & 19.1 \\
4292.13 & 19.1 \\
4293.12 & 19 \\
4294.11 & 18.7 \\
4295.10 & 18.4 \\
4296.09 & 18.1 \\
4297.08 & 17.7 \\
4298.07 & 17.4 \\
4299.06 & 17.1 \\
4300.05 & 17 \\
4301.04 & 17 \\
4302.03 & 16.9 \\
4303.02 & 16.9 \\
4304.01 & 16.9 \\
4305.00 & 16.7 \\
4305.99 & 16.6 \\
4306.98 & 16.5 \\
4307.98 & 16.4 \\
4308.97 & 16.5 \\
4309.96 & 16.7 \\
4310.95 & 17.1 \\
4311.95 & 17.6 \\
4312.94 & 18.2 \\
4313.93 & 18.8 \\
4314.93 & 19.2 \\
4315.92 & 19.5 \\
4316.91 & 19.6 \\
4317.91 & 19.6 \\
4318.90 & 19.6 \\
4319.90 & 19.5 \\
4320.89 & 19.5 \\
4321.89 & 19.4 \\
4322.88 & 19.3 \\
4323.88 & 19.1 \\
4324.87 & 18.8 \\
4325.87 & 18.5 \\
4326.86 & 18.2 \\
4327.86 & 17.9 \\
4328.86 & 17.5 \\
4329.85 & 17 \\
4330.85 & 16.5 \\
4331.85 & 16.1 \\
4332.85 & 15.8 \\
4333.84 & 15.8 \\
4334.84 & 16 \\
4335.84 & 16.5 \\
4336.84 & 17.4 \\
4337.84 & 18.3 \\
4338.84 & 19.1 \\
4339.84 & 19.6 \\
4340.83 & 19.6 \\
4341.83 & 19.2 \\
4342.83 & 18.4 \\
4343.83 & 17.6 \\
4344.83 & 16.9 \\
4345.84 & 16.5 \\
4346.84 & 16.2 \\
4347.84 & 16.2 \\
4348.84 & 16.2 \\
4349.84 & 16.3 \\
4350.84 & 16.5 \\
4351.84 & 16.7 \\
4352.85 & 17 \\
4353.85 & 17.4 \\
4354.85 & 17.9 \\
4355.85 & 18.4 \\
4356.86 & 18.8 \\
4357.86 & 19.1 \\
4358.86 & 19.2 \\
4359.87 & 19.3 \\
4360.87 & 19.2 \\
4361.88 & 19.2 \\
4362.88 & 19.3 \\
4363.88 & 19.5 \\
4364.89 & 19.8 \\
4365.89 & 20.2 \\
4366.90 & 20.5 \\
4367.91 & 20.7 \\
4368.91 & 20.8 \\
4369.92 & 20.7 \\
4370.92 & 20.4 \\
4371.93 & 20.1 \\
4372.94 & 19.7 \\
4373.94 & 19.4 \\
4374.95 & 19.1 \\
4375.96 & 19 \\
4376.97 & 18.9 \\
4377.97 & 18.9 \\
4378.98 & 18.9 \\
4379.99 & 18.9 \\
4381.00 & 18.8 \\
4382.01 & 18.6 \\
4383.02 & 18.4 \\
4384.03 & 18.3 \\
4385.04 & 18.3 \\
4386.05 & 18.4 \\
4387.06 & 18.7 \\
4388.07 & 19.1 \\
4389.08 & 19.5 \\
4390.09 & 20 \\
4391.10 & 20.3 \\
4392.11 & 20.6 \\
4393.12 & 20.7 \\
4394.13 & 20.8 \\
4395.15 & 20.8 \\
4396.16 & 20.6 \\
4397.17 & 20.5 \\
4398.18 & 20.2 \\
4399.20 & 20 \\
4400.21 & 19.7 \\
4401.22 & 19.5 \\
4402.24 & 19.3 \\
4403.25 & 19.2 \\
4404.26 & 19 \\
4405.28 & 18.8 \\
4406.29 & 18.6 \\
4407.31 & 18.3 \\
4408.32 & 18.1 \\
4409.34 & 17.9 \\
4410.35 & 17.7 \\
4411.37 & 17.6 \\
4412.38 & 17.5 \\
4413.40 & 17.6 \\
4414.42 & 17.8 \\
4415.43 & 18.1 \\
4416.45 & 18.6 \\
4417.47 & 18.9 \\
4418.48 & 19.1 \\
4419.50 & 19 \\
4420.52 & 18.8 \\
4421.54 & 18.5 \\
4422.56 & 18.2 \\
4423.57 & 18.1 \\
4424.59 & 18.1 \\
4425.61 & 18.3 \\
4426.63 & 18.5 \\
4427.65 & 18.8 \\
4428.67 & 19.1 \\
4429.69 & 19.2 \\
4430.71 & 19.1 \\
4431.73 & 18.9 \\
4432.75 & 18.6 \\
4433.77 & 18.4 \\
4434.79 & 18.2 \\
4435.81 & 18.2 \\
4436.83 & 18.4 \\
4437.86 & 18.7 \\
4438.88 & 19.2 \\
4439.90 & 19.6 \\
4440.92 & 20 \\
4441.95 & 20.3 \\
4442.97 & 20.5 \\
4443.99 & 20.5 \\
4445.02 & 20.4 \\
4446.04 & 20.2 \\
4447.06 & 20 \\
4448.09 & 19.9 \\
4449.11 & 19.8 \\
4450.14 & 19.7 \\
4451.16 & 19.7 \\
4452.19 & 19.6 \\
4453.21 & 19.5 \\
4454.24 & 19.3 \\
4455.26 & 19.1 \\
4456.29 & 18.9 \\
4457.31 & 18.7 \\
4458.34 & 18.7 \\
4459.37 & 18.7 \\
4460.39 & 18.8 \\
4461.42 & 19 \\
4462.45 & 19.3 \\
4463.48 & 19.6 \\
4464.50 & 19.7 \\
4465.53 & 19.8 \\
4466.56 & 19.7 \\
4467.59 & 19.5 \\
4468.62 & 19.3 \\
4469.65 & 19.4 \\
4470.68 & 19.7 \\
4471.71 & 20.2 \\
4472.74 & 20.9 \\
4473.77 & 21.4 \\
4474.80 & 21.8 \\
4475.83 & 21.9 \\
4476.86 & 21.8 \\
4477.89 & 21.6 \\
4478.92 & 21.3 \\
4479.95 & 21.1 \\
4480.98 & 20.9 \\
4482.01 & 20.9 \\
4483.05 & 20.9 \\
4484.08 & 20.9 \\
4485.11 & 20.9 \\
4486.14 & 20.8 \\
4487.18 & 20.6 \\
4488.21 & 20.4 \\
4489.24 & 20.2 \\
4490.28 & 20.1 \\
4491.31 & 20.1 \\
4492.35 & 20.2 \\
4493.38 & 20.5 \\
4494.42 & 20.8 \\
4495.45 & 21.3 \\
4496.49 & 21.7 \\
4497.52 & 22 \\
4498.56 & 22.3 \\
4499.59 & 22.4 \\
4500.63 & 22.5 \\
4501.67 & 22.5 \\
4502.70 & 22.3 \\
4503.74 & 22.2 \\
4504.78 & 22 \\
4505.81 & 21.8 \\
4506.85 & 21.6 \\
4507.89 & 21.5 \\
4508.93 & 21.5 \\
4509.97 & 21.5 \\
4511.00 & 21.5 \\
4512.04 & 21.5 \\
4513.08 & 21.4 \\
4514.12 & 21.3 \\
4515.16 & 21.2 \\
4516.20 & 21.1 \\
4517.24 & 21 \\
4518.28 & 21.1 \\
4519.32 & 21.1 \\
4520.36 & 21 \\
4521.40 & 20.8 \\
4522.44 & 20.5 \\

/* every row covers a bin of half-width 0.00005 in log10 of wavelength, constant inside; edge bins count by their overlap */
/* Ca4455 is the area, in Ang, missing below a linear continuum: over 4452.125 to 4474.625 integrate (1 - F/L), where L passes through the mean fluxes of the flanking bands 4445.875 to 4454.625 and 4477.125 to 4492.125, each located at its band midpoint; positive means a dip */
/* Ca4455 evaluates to 0.67 Ang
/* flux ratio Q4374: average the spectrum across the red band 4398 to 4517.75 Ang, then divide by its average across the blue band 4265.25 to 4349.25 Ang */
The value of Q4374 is 1.08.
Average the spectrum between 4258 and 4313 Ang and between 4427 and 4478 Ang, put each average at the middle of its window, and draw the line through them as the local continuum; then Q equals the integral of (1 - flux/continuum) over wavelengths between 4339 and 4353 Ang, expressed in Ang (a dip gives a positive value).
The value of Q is 1.3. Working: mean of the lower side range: 19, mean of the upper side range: 19.6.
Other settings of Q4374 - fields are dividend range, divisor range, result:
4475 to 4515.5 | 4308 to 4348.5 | 1.19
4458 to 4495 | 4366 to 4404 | 1.04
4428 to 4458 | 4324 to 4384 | 1.06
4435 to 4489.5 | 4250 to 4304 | 1.02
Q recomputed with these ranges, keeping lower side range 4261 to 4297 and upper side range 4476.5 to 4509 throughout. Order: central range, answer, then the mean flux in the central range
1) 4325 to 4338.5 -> 2.08 Ang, 17.1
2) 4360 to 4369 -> 0.26 Ang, 19.9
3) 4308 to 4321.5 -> 1.08 Ang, 18.5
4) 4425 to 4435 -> 1.03 Ang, 18.7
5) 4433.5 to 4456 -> 1.57 Ang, 19.5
